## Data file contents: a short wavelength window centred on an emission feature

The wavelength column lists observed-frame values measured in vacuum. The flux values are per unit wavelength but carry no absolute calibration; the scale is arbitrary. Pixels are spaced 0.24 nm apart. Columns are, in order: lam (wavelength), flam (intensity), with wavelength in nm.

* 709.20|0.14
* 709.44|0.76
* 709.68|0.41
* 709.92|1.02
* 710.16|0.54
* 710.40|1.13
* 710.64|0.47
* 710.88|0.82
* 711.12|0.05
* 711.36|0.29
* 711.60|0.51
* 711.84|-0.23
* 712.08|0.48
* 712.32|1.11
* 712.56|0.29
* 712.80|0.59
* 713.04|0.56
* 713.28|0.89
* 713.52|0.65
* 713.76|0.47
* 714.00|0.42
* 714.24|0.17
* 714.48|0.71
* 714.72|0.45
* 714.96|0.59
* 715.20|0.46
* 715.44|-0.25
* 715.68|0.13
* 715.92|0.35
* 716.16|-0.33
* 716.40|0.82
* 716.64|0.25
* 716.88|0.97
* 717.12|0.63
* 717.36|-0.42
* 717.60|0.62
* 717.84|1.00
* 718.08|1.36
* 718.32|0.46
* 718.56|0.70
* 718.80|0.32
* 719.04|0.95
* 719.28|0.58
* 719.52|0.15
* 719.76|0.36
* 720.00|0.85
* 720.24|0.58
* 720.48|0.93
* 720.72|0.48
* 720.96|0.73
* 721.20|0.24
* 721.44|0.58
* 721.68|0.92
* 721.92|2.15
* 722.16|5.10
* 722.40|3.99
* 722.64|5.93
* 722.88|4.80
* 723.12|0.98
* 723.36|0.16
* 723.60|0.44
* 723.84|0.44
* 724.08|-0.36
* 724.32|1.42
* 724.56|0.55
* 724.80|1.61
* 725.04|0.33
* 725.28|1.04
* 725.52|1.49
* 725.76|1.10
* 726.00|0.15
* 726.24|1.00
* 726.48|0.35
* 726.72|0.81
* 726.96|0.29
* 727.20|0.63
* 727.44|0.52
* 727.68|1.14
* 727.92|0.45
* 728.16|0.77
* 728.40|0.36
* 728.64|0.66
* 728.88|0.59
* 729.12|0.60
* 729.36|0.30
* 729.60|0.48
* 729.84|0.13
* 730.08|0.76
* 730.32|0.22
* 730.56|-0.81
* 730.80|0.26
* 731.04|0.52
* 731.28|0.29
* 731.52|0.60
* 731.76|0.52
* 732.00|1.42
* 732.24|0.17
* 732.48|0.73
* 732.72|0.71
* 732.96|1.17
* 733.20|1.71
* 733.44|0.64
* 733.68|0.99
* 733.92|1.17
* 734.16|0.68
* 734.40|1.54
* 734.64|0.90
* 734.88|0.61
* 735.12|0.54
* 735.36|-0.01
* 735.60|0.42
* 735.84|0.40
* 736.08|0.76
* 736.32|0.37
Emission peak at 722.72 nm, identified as [O II] 3727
